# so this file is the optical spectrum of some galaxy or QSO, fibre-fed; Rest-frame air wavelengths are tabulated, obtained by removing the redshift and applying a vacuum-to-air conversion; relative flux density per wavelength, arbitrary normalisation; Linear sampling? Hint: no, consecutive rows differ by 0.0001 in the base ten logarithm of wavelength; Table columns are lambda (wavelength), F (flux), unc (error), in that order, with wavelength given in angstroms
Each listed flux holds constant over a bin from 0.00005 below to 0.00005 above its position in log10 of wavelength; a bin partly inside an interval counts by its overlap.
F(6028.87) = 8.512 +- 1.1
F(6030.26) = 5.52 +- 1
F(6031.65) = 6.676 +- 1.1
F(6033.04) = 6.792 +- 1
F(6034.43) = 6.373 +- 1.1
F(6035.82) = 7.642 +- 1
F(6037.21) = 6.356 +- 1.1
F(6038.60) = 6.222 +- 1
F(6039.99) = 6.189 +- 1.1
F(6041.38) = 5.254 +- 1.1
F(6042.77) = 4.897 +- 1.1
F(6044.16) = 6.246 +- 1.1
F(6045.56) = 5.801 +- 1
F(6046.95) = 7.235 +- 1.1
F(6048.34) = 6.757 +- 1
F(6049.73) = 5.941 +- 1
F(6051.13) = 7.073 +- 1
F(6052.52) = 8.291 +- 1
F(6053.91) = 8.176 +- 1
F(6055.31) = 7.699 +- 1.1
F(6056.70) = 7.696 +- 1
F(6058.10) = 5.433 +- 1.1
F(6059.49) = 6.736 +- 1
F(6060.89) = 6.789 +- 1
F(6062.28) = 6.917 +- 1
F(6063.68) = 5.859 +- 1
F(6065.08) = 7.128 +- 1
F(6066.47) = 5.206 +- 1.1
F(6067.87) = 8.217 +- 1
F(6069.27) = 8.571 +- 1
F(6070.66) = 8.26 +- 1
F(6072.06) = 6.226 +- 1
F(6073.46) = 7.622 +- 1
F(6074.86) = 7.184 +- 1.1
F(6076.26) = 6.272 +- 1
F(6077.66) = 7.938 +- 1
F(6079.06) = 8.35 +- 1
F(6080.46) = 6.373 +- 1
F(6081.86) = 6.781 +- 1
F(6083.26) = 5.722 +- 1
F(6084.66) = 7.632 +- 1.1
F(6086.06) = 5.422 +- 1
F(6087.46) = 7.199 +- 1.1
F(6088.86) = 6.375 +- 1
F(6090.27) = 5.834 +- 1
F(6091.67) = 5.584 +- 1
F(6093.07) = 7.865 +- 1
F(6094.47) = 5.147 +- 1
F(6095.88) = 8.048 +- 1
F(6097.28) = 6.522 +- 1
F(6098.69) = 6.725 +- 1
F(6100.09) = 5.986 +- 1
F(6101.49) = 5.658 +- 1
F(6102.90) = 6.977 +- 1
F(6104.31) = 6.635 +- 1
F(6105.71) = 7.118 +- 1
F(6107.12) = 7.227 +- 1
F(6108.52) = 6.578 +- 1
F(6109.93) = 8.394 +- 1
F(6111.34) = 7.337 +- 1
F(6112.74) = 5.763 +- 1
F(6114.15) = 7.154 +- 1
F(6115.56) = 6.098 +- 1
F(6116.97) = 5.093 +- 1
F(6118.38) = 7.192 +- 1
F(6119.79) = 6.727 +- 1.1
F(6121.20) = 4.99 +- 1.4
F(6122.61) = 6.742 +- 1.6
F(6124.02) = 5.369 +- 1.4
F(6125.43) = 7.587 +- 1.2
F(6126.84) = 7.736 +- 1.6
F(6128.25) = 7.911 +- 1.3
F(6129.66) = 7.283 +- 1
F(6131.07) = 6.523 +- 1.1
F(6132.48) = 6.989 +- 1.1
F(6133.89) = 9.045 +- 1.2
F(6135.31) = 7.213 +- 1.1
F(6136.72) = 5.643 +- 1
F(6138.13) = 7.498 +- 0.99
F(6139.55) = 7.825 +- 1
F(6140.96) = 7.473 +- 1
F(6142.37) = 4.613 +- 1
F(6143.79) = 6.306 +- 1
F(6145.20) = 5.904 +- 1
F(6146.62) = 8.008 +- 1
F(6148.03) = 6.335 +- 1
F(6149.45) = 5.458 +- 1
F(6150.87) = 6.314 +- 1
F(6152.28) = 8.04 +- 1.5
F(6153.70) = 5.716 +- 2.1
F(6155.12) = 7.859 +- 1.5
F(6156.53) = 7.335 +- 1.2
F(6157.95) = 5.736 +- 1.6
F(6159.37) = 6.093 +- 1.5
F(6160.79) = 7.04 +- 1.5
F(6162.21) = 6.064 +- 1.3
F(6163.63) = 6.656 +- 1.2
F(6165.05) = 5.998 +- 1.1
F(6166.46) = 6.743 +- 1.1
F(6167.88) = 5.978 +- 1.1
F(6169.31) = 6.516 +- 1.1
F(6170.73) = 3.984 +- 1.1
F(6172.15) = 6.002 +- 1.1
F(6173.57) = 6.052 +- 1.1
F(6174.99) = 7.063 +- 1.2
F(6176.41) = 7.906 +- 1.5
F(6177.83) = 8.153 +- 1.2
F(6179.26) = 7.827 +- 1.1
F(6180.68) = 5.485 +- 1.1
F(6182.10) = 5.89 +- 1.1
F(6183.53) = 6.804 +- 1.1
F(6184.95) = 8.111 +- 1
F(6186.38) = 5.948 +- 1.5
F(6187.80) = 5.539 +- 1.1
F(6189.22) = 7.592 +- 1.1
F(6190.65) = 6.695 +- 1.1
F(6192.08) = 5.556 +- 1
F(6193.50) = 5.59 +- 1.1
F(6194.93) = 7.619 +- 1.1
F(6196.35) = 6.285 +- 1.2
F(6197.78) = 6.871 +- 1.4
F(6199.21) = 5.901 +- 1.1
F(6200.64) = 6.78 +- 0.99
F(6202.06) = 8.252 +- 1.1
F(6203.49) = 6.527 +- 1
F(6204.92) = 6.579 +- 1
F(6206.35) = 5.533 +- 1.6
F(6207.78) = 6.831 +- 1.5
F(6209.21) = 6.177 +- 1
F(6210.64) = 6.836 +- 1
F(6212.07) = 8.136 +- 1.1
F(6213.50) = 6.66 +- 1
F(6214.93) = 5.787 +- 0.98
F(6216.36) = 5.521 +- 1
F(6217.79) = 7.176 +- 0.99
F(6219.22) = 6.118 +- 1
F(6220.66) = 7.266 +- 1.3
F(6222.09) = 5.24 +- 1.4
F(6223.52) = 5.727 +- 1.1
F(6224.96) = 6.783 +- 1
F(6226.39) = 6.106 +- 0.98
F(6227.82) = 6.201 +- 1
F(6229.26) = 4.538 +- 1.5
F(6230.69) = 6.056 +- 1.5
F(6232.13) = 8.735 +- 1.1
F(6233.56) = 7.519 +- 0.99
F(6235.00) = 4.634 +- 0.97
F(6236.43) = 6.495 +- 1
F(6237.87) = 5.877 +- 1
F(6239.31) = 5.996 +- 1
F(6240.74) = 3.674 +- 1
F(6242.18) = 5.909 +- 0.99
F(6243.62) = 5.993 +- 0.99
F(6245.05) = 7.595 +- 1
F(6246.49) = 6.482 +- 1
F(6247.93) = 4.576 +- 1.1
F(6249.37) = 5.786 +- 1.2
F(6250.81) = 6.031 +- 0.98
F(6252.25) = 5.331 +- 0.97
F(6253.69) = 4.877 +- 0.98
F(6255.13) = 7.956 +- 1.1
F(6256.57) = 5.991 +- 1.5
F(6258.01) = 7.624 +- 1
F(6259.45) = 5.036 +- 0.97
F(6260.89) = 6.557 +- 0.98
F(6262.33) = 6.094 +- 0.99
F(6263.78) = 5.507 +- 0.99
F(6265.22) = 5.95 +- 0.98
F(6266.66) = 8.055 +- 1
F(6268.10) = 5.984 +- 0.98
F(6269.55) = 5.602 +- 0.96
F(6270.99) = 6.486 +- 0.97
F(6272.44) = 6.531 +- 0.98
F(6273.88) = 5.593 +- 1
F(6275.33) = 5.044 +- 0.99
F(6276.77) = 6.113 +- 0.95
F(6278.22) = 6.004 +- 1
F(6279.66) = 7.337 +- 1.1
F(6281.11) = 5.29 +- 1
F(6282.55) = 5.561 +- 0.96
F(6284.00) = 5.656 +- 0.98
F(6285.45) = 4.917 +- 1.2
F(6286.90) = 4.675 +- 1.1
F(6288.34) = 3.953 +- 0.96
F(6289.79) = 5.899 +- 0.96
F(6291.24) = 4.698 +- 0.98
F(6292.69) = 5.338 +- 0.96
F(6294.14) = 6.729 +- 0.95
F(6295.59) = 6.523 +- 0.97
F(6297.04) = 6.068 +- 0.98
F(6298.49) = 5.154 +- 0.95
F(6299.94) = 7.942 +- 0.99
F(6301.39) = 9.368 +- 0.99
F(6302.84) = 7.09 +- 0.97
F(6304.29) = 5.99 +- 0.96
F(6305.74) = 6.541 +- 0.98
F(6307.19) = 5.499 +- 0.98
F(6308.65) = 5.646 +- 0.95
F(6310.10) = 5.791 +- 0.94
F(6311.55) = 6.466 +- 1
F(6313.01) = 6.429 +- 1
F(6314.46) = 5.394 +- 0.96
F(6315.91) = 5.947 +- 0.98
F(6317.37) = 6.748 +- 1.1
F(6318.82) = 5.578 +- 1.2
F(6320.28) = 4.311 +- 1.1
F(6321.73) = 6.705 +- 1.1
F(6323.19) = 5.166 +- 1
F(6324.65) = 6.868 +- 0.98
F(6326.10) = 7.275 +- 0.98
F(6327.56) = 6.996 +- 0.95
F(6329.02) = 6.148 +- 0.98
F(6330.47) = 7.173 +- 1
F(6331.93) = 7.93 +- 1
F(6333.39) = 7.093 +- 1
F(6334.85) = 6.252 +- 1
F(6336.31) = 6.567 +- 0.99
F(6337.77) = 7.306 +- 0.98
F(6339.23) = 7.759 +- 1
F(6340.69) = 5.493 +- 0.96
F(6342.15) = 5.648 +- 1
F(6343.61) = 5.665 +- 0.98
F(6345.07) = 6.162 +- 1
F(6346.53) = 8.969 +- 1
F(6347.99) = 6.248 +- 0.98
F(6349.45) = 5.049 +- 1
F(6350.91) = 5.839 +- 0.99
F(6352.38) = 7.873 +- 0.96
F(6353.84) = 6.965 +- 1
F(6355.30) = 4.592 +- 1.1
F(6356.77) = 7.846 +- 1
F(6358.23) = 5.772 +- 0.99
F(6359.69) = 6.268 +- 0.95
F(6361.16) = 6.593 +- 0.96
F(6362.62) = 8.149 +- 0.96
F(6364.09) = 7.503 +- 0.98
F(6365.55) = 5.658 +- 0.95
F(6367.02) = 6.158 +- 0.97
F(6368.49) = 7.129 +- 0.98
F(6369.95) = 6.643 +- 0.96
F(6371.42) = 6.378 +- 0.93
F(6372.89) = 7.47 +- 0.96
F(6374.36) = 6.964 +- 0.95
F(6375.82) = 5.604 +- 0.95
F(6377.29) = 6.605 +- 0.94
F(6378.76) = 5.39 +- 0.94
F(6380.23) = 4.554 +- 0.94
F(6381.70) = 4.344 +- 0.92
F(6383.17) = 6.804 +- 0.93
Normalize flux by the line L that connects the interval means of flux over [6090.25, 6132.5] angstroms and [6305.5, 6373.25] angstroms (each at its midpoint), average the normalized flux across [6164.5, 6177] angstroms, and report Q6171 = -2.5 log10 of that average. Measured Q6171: 0.064 mag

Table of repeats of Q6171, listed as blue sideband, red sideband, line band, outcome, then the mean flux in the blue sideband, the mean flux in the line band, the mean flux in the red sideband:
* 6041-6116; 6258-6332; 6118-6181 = -0.02 mag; 6.79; 6.69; 6.1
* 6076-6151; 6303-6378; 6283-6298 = 0.19 mag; 6.72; 5.44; 6.45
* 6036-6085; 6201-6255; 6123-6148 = -0.07 mag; 6.83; 6.98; 6.23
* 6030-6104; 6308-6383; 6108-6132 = -0.01 mag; 6.71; 6.74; 6.38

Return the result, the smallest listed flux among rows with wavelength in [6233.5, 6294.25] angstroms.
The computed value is 3.674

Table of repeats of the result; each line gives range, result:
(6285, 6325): 3.953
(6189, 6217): 5.521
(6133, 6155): 4.613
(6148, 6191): 3.984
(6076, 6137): 4.99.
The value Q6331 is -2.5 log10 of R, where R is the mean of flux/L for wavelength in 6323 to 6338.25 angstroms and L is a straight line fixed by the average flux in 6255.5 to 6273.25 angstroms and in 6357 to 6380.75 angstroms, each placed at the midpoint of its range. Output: -0.07 mag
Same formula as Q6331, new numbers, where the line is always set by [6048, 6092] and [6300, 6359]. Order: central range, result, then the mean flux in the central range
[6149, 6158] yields 0.007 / 6.74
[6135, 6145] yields 0.033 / 6.6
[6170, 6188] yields 0.030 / 6.55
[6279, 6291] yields 0.215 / 5.37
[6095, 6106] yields 0.033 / 6.67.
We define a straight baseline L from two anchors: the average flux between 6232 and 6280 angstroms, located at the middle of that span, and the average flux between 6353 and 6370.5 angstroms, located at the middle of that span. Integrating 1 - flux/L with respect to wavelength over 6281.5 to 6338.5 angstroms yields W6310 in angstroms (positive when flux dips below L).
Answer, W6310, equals 1.7 angstroms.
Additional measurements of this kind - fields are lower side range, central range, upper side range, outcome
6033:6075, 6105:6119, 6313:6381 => -0.14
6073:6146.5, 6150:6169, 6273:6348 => 0.15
